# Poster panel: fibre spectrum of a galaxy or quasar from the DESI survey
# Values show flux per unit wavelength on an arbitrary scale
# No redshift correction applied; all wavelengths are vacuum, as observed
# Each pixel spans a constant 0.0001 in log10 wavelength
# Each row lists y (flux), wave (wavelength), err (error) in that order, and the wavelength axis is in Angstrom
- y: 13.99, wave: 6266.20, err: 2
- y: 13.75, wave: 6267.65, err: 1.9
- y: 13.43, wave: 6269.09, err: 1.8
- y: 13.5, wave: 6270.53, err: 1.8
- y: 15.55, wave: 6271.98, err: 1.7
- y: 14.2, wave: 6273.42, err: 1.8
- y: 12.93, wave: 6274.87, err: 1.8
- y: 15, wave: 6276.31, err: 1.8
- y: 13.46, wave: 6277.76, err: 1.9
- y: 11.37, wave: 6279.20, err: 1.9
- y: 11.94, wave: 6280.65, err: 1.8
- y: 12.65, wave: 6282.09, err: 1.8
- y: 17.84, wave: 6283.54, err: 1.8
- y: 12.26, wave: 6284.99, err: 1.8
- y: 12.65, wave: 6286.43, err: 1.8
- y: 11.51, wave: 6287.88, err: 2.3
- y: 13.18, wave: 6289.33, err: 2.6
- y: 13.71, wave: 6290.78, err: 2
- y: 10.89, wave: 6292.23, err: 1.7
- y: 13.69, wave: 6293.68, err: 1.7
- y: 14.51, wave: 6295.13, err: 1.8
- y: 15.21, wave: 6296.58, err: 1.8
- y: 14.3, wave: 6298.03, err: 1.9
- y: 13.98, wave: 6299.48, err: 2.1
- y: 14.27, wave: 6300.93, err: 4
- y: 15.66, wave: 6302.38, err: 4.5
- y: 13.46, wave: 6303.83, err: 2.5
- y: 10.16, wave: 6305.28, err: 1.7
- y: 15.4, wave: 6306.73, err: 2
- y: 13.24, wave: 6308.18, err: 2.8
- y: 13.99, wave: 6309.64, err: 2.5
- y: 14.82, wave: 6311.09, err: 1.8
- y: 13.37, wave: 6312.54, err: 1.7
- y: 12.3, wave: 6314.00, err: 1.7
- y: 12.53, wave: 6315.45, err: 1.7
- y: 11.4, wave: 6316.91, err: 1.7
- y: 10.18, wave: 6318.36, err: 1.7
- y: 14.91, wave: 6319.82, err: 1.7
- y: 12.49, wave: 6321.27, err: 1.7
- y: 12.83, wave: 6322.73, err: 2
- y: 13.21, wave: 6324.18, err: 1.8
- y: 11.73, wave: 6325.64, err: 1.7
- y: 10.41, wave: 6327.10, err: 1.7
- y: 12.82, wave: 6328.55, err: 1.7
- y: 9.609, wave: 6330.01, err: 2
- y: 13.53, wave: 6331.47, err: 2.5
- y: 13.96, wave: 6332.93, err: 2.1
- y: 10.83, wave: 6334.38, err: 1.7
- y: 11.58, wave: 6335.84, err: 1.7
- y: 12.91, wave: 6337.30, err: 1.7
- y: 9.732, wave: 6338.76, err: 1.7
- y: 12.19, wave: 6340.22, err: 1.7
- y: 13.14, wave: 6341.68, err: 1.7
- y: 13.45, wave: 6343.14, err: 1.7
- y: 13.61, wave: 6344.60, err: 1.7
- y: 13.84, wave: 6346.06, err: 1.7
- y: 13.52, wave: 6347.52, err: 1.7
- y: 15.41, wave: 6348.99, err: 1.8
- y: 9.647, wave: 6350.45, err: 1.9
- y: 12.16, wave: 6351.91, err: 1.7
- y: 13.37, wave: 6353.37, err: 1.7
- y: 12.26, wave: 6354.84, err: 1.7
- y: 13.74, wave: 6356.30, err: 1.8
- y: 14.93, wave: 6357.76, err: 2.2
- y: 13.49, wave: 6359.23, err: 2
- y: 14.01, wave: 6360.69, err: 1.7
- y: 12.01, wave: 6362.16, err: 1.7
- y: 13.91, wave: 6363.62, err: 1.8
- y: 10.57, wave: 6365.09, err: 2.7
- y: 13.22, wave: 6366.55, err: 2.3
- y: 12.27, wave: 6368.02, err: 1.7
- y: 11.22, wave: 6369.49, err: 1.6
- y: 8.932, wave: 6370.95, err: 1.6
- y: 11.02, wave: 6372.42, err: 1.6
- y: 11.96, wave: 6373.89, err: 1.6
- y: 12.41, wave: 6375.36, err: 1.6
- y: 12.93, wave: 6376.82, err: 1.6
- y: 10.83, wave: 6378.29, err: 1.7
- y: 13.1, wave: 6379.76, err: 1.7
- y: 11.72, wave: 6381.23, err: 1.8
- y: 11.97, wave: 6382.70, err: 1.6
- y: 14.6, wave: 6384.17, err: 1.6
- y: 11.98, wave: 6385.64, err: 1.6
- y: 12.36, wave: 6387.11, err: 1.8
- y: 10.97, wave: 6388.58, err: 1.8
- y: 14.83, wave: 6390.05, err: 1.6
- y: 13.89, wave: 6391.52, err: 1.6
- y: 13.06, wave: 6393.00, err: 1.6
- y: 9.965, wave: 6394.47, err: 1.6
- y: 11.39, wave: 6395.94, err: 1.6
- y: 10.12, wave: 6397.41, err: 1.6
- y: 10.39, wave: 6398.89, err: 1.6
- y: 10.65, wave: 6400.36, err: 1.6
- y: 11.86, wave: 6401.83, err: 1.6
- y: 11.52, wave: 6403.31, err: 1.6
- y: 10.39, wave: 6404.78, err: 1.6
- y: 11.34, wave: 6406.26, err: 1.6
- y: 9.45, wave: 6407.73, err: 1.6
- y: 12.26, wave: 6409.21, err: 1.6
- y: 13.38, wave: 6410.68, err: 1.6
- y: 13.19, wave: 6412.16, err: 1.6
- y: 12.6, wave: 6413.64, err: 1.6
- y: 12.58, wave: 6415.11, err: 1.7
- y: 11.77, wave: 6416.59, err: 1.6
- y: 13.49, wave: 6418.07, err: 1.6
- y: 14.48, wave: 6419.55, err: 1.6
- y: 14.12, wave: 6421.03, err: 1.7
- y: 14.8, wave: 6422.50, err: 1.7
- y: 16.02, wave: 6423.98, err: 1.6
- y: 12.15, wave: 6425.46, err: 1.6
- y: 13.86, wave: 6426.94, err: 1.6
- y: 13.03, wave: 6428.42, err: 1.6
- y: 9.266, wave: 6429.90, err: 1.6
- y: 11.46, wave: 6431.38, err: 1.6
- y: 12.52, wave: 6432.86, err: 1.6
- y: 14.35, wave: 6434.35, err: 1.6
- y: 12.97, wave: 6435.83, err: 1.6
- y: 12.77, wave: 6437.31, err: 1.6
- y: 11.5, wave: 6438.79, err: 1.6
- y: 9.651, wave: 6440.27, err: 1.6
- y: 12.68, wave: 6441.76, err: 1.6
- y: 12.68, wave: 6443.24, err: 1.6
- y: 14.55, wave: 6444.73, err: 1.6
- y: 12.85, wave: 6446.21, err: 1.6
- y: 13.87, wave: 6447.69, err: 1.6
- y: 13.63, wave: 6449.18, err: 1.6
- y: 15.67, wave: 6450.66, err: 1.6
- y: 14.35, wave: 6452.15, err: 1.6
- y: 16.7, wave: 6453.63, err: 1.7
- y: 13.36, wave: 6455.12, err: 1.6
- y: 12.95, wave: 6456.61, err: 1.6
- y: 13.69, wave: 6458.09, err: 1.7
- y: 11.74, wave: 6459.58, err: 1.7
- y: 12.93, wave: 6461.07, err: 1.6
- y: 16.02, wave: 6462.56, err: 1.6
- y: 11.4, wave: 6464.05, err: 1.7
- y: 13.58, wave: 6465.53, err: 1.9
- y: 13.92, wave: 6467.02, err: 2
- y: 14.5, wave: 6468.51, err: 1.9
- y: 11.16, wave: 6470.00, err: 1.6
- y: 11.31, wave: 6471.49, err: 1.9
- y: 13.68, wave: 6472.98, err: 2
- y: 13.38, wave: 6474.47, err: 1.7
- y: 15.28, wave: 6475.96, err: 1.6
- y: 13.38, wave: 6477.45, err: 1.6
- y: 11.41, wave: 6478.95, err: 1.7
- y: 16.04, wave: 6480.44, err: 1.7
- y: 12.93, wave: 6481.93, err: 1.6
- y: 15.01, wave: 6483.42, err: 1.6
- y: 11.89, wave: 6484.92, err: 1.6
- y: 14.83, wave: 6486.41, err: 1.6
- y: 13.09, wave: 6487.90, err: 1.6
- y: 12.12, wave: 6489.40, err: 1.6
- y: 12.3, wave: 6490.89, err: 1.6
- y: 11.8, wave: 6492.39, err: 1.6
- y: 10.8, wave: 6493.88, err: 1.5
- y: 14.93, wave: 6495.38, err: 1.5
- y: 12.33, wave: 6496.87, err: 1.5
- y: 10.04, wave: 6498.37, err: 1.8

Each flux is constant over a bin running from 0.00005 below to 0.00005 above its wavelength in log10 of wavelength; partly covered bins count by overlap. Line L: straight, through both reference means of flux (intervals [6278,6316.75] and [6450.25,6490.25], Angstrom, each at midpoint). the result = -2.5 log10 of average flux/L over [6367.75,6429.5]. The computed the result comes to 0.10 mag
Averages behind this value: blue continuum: 13.4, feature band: 12.2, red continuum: 13.5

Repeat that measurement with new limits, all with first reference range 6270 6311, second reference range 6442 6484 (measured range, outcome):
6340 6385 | 0.08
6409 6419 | 0.07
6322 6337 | 0.13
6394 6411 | 0.23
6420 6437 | 0.04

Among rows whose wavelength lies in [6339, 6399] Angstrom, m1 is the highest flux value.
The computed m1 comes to 15.41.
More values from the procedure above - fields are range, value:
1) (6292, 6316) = 15.66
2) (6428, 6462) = 16.7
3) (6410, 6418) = 13.38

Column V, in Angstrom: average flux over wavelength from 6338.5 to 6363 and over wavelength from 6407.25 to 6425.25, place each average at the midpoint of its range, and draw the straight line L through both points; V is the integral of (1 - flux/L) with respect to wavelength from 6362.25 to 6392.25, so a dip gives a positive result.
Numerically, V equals 2.0 Angstrom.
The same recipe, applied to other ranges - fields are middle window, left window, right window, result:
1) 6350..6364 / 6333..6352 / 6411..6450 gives -0.4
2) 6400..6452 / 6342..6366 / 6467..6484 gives 2.4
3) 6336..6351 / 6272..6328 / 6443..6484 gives 0.7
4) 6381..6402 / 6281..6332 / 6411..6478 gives 1.9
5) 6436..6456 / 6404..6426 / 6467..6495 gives -0.7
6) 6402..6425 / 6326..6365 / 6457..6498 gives 0.3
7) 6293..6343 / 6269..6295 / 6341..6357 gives 1.2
